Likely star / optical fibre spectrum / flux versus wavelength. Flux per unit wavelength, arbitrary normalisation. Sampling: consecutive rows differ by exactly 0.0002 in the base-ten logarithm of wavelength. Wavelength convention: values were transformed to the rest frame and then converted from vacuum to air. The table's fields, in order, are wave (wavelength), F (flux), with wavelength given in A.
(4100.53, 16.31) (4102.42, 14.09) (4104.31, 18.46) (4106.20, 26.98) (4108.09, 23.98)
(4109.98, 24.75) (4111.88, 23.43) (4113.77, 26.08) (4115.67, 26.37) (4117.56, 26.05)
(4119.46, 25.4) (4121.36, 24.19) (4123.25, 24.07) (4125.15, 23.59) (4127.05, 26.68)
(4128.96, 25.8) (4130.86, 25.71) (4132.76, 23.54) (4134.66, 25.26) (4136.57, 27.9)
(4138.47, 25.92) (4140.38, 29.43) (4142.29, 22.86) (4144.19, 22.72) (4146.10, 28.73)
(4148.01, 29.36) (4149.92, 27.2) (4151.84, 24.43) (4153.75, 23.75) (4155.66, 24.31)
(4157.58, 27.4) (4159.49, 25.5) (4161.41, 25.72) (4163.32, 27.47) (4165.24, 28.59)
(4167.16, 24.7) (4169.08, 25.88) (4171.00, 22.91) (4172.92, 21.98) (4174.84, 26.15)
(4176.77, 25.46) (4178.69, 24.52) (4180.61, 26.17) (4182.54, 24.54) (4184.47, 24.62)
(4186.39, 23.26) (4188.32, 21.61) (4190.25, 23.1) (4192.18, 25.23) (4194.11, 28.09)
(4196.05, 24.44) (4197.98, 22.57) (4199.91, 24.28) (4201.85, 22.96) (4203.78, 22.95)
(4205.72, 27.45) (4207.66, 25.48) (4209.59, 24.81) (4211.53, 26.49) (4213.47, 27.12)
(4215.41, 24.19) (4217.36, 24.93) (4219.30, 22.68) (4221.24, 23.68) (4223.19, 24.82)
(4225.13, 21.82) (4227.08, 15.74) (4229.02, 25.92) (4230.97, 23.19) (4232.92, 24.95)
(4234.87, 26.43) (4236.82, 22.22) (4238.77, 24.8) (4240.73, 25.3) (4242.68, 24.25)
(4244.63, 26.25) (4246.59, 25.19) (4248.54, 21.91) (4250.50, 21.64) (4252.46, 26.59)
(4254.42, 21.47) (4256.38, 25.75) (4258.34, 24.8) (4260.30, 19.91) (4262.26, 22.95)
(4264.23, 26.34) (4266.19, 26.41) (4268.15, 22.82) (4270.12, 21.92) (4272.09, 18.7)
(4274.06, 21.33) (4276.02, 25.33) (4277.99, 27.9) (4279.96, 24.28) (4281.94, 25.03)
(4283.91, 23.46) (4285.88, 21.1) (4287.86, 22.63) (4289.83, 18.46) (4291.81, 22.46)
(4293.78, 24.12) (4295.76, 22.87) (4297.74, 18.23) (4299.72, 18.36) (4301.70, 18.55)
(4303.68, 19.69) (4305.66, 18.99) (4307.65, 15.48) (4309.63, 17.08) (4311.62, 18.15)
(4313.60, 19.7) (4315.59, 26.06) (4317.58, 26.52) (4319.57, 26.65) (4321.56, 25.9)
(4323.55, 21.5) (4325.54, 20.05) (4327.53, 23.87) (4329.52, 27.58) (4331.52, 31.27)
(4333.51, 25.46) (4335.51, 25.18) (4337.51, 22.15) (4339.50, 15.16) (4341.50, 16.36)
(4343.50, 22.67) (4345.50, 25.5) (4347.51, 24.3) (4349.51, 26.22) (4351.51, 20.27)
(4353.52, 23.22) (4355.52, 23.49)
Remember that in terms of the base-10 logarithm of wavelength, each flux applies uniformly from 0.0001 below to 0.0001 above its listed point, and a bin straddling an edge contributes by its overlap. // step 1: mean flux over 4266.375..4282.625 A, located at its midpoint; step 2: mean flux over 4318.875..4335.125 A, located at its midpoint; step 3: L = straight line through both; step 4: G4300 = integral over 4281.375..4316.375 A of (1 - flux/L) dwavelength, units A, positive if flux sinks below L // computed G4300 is 5.5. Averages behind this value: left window 23.5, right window 25.3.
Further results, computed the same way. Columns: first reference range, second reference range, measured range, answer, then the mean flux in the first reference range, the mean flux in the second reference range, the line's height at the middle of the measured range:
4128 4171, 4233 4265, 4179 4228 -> 1.6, 25.9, 24.1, 24.9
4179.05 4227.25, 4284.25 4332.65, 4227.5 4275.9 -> -1.1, 24.3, 21.9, 23.2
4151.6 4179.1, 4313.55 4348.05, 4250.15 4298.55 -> 2.4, 25.3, 23.8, 24.3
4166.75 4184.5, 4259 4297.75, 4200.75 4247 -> -0.8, 24.7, 22.9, 23.9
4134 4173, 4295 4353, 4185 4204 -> 0.8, 25.9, 22.1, 25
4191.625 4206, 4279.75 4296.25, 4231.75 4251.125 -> -0.6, 24.6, 22.6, 23.7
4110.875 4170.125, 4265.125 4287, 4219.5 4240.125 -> 0.8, 25.7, 23.5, 24.3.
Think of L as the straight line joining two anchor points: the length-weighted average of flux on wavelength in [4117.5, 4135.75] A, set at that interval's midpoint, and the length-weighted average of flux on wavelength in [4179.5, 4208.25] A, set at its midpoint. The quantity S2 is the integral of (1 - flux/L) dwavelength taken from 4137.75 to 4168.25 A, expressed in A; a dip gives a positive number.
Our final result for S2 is -1.7 A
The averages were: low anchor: 25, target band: 26.1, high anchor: 24.4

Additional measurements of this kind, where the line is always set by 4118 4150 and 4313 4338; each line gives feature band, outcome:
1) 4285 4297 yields 1.5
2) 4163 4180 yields 0.2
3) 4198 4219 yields 0.4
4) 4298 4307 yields 2.3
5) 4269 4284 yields 1.0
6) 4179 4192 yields 0.8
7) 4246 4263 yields 1.3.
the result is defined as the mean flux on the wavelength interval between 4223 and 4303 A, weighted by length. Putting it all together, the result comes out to 23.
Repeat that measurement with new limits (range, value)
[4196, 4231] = 24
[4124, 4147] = 25.7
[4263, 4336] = 22.7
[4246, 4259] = 23.8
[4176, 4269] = 24.2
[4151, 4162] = 25.2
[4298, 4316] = 18.9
